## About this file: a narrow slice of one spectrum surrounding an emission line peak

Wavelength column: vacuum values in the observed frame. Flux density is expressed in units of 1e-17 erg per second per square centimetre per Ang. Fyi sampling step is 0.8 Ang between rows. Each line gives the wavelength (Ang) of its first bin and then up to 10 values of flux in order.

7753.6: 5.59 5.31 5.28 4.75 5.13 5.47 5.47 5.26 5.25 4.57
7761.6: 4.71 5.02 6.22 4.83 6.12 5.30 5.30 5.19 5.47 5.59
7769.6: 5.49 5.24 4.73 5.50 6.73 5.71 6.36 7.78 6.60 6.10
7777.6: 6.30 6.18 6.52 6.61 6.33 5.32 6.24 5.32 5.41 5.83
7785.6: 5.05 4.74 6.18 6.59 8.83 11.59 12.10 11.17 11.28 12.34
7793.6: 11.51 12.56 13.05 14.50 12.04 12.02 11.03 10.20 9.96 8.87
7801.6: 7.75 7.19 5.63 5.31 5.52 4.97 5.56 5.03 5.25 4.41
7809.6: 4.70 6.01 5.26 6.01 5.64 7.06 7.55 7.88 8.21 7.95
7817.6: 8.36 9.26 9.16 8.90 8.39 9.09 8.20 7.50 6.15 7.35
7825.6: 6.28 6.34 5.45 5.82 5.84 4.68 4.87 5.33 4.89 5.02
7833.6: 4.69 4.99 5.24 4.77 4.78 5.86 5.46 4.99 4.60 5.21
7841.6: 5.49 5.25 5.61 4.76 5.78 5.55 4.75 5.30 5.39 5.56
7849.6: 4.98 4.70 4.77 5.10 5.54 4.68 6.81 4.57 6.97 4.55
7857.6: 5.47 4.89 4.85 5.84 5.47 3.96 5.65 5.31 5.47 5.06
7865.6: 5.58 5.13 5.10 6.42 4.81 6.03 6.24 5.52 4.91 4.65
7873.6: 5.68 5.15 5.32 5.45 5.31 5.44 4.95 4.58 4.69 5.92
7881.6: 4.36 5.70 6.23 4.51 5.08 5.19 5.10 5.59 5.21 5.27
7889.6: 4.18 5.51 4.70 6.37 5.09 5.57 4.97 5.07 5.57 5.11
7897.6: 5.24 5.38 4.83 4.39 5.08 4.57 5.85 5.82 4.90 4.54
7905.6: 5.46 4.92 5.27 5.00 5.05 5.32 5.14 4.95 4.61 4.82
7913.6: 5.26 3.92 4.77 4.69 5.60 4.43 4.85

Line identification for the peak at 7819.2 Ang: [N II]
